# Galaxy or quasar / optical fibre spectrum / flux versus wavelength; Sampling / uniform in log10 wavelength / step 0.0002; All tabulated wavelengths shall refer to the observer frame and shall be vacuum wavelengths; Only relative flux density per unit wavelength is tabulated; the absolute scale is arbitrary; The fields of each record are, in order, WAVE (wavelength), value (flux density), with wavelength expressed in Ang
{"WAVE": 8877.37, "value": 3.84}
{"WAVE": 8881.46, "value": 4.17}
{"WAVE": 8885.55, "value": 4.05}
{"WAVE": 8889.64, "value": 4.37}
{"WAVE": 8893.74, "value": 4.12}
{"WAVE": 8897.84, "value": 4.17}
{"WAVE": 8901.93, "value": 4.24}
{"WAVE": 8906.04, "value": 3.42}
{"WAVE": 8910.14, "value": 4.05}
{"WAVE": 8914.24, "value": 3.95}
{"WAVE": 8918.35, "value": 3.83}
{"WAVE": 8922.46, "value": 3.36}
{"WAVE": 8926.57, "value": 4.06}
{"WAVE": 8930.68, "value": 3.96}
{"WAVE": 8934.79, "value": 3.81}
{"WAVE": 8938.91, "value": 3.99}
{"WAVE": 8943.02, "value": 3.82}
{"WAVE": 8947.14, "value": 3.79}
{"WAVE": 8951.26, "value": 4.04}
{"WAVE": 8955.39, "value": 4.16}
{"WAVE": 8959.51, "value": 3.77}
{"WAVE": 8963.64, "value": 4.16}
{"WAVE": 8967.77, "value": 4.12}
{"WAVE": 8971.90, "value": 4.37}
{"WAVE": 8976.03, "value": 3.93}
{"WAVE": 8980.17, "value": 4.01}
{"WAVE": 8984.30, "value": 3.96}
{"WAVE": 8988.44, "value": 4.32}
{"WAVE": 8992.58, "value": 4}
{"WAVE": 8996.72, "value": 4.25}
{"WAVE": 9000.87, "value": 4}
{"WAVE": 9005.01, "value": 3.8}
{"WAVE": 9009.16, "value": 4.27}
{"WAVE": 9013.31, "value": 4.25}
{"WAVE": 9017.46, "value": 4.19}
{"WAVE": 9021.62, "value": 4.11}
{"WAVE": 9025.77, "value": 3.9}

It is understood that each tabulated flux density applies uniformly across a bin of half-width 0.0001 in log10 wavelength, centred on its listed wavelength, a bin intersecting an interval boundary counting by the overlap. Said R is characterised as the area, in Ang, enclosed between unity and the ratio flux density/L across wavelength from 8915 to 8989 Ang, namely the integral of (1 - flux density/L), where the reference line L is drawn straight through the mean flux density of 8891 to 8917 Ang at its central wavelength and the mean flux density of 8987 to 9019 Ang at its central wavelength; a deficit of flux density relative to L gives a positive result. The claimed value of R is 1.81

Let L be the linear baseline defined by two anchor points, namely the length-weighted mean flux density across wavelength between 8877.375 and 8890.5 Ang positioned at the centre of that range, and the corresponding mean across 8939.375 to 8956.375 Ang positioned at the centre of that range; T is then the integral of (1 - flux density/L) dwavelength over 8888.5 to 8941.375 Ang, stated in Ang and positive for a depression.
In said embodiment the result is 1.3 Ang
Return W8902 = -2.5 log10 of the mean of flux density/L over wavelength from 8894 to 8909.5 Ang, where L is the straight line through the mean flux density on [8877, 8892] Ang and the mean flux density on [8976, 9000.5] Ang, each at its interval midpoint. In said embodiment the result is 0.04 mag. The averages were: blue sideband 4.14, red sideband 4.08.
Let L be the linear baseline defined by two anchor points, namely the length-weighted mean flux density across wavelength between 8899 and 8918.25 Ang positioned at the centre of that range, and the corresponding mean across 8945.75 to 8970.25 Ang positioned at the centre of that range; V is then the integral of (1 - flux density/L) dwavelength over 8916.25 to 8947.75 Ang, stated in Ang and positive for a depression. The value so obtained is 1.1 Ang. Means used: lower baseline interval 3.92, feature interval 3.83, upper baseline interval 4.02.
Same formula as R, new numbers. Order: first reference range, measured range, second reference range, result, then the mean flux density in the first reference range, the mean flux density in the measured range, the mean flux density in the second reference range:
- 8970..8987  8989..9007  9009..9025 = 0.4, 4.07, 4.04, 4.17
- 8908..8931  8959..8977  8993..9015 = -0.5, 3.86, 4.1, 4.1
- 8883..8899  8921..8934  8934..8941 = 0.5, 4.18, 3.82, 3.92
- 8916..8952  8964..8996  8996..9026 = -0.9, 3.85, 4.11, 4.1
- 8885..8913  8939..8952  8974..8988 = 0.5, 4.06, 3.89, 4.01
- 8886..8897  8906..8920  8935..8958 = 0.8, 4.21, 3.87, 3.94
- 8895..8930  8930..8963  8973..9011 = 0.3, 3.89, 3.93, 4.07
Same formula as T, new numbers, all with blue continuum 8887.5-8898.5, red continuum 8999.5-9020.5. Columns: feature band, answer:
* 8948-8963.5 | 0.6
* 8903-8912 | 0.9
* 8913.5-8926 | 1.4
